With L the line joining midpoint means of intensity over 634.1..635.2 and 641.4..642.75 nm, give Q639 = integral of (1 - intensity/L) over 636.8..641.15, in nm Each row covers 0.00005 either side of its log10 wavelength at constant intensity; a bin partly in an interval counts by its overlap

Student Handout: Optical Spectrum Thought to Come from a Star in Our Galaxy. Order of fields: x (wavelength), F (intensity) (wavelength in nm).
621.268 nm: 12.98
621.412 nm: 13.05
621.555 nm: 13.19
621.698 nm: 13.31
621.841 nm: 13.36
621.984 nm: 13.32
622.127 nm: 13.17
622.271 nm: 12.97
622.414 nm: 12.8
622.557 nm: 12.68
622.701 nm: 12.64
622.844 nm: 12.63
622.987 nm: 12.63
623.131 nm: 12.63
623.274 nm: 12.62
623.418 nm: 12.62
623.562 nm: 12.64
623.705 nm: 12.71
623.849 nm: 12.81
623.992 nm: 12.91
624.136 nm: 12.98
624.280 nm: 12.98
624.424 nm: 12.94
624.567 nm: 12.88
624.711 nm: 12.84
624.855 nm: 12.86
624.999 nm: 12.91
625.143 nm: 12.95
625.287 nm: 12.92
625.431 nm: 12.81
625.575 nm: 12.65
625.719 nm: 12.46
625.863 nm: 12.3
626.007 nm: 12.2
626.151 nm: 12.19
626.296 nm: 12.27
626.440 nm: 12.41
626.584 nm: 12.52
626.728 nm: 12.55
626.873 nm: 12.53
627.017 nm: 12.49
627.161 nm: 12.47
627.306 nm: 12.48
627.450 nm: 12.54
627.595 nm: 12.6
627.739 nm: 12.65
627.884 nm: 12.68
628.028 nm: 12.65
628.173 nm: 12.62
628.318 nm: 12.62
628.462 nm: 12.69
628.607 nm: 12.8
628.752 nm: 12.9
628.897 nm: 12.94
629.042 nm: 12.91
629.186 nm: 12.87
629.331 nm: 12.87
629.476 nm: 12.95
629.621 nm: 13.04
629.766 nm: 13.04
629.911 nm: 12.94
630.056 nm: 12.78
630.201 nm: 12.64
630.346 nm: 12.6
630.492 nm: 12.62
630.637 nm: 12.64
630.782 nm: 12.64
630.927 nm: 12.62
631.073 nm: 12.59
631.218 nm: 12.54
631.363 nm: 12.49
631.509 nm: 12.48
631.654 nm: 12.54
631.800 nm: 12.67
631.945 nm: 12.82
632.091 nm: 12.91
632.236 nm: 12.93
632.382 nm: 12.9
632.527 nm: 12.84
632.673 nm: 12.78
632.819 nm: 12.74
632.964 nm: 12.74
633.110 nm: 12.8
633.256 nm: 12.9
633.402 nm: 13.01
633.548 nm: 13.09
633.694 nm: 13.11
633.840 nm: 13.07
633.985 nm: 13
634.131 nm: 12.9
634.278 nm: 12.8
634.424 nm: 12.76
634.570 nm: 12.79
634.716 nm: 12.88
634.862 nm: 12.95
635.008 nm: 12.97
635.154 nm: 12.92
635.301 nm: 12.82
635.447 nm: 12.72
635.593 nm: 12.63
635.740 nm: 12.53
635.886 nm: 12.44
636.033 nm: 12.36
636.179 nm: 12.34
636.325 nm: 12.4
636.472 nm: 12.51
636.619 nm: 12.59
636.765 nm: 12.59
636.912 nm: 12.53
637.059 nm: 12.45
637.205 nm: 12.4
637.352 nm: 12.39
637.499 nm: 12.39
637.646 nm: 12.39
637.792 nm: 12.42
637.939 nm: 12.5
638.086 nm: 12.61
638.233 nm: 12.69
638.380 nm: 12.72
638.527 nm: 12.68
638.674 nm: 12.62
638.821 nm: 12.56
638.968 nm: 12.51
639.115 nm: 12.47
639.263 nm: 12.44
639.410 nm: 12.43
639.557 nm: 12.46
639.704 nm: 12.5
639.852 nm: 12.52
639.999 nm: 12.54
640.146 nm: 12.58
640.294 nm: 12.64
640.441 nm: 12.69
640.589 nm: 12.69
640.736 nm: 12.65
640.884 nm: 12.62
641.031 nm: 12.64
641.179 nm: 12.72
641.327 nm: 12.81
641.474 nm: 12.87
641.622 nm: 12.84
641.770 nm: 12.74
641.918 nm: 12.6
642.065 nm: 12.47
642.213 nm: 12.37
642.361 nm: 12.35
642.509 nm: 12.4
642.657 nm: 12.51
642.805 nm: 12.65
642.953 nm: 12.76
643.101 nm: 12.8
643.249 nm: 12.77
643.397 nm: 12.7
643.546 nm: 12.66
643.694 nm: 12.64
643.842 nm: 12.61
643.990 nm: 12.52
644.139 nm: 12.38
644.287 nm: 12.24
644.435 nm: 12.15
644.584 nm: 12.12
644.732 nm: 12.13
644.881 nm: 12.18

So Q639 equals 0.05 nm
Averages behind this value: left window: 12.9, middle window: 12.5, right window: 12.6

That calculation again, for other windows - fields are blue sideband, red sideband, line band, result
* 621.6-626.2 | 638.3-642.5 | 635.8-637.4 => 0.023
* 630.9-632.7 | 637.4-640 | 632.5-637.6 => -0.040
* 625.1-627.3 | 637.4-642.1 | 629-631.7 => -0.041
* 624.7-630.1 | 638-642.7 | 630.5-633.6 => -0.023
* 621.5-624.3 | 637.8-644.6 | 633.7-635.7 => -0.029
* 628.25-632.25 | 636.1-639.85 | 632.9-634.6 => -0.037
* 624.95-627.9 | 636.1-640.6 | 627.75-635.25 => -0.160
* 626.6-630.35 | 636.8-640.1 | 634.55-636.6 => -0.013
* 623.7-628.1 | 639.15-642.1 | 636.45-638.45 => 0.018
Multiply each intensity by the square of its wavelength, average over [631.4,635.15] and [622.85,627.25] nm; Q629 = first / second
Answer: 1.04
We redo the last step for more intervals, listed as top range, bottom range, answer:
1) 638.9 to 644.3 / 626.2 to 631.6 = 1.03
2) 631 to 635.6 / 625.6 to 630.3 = 1.03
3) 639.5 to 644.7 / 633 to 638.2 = 1.01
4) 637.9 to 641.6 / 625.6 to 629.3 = 1.04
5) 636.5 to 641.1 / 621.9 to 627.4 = 1.03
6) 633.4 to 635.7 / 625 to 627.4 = 1.06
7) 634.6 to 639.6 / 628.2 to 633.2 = 1.01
